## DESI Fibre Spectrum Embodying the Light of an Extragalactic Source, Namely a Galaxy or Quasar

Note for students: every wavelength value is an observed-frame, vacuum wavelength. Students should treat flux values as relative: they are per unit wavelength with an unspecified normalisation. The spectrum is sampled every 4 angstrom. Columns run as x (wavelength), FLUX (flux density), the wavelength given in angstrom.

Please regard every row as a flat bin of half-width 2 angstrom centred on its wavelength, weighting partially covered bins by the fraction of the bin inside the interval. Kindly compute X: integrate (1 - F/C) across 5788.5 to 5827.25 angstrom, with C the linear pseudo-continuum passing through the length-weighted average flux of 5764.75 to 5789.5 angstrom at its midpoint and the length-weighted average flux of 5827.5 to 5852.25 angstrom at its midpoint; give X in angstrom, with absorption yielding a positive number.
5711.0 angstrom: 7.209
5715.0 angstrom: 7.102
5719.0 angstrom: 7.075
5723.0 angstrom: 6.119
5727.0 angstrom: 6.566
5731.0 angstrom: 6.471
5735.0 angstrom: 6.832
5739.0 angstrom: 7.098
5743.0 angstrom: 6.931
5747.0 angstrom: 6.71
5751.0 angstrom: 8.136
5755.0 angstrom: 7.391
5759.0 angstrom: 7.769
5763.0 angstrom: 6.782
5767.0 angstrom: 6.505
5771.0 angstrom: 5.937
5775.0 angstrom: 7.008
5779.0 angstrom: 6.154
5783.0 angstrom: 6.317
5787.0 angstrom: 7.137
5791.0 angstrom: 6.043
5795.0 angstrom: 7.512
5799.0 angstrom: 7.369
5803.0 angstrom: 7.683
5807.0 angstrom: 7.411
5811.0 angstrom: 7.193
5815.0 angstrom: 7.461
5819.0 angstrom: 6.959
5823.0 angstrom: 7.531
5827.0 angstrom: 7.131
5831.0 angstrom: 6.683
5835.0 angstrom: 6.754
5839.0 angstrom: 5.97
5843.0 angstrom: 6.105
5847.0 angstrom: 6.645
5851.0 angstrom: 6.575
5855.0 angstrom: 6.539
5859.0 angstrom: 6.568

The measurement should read -4.4 angstrom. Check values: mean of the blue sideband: 6.5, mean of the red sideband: 6.49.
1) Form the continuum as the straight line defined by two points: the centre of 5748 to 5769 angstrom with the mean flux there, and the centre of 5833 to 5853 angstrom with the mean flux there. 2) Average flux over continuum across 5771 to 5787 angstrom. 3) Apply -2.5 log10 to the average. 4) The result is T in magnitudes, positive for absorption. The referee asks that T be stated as 0.09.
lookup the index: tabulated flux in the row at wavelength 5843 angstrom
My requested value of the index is 6.105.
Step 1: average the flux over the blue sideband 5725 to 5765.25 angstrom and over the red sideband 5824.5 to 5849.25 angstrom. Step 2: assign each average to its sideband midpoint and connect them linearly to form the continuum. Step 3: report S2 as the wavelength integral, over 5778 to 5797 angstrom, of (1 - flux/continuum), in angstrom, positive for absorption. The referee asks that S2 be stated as 0.5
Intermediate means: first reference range 7.07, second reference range 6.57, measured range 6.66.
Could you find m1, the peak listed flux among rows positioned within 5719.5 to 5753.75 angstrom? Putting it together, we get 8.136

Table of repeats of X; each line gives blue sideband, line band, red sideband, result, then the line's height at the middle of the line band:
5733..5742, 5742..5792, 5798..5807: 2.49 angstrom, 7.21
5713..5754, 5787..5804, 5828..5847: -1.24 angstrom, 6.64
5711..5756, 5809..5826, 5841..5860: -1.70 angstrom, 6.61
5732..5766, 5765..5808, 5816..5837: 1.74 angstrom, 7.1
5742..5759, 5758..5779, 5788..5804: 1.67 angstrom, 7.27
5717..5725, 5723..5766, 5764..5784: -3.31 angstrom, 6.51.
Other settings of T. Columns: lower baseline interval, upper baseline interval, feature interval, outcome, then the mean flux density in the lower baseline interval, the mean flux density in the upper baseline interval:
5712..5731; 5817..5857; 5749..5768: -0.10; 6.72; 6.69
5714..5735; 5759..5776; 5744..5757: -0.11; 6.66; 6.67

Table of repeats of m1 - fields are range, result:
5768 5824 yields 7.683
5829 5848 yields 6.754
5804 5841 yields 7.531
